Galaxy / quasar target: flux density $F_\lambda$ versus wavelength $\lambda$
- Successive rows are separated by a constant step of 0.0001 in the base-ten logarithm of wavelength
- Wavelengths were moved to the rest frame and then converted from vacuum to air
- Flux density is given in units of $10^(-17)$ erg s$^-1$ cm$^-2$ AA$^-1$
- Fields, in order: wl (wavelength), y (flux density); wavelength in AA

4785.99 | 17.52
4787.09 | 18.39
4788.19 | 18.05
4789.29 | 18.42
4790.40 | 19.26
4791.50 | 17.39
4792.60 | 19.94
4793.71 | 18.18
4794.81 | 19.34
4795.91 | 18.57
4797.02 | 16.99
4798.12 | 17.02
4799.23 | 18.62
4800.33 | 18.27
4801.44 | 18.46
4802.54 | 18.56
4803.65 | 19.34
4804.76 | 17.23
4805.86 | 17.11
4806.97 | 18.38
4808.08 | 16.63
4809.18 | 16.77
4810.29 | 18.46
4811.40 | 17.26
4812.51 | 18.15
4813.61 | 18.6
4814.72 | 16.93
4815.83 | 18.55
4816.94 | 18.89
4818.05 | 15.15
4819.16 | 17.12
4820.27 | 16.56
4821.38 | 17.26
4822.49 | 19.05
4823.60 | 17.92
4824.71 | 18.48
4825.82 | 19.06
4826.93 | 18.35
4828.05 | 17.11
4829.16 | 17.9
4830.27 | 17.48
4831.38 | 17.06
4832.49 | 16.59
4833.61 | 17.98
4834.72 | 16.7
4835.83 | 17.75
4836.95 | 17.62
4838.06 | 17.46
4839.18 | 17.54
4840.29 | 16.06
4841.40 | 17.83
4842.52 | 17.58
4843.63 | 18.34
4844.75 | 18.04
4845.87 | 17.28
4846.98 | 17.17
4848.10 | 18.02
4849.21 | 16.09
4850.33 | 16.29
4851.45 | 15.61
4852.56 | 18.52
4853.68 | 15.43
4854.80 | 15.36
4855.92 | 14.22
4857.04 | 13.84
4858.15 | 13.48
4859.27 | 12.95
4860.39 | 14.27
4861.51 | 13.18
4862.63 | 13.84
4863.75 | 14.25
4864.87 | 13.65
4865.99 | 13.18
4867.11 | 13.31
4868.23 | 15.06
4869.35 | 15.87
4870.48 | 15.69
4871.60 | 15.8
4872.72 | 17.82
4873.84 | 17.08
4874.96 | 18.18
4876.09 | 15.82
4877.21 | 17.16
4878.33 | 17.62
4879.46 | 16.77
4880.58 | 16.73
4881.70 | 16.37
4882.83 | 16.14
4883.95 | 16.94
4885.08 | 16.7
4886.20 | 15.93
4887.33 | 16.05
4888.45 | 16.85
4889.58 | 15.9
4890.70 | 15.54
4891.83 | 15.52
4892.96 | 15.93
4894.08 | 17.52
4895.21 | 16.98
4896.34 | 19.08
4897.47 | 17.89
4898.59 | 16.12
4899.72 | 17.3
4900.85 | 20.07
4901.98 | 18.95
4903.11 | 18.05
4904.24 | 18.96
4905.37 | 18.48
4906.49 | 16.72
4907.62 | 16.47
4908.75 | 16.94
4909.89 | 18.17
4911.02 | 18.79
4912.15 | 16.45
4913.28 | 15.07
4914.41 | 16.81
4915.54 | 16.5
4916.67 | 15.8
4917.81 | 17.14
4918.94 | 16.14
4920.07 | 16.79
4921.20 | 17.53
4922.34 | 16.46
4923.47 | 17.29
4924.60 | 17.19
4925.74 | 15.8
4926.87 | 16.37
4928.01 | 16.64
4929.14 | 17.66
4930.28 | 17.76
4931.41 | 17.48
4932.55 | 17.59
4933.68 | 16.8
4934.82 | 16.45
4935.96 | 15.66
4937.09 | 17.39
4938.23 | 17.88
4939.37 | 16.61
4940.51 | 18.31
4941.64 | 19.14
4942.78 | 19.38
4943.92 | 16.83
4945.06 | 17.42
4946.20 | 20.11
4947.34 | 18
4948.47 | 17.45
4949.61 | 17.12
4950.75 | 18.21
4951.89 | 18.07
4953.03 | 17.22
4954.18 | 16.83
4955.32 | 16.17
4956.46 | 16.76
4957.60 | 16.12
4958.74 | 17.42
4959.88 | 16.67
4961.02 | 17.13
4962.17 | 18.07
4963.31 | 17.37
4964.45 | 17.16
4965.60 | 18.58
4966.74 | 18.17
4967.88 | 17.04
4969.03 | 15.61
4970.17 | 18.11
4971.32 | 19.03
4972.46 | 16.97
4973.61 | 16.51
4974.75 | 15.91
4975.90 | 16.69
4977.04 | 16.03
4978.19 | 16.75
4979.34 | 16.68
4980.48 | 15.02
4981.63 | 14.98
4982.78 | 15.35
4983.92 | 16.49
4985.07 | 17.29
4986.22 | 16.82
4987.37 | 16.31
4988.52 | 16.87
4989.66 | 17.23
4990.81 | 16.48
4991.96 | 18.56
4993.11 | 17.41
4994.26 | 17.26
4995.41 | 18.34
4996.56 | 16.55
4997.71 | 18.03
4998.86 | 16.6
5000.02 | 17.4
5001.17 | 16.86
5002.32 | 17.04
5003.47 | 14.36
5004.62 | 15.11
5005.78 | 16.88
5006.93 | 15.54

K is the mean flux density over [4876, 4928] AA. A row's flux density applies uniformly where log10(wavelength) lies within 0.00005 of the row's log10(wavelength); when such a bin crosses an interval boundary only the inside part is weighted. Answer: 17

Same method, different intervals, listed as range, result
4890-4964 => 17.3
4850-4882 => 15.4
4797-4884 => 16.8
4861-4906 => 16.5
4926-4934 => 17.2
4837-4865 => 15.9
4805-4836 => 17.6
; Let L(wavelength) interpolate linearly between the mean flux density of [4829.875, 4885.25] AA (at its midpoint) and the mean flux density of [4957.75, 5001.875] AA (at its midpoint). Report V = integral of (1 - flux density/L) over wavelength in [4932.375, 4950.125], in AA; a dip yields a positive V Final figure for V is -0.96 AA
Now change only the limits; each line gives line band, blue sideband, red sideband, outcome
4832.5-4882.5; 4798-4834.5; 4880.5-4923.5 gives 3.70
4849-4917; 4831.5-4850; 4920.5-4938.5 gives 3.57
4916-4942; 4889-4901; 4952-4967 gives 0.12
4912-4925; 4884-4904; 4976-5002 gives 0.33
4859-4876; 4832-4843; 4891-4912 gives 2.38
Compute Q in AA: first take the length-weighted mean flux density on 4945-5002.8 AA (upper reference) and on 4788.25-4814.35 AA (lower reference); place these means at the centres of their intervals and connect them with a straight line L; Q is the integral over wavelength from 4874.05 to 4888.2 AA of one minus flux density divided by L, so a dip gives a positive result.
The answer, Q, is 0.8 AA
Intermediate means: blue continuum 18.1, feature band 16.7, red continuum 17.1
